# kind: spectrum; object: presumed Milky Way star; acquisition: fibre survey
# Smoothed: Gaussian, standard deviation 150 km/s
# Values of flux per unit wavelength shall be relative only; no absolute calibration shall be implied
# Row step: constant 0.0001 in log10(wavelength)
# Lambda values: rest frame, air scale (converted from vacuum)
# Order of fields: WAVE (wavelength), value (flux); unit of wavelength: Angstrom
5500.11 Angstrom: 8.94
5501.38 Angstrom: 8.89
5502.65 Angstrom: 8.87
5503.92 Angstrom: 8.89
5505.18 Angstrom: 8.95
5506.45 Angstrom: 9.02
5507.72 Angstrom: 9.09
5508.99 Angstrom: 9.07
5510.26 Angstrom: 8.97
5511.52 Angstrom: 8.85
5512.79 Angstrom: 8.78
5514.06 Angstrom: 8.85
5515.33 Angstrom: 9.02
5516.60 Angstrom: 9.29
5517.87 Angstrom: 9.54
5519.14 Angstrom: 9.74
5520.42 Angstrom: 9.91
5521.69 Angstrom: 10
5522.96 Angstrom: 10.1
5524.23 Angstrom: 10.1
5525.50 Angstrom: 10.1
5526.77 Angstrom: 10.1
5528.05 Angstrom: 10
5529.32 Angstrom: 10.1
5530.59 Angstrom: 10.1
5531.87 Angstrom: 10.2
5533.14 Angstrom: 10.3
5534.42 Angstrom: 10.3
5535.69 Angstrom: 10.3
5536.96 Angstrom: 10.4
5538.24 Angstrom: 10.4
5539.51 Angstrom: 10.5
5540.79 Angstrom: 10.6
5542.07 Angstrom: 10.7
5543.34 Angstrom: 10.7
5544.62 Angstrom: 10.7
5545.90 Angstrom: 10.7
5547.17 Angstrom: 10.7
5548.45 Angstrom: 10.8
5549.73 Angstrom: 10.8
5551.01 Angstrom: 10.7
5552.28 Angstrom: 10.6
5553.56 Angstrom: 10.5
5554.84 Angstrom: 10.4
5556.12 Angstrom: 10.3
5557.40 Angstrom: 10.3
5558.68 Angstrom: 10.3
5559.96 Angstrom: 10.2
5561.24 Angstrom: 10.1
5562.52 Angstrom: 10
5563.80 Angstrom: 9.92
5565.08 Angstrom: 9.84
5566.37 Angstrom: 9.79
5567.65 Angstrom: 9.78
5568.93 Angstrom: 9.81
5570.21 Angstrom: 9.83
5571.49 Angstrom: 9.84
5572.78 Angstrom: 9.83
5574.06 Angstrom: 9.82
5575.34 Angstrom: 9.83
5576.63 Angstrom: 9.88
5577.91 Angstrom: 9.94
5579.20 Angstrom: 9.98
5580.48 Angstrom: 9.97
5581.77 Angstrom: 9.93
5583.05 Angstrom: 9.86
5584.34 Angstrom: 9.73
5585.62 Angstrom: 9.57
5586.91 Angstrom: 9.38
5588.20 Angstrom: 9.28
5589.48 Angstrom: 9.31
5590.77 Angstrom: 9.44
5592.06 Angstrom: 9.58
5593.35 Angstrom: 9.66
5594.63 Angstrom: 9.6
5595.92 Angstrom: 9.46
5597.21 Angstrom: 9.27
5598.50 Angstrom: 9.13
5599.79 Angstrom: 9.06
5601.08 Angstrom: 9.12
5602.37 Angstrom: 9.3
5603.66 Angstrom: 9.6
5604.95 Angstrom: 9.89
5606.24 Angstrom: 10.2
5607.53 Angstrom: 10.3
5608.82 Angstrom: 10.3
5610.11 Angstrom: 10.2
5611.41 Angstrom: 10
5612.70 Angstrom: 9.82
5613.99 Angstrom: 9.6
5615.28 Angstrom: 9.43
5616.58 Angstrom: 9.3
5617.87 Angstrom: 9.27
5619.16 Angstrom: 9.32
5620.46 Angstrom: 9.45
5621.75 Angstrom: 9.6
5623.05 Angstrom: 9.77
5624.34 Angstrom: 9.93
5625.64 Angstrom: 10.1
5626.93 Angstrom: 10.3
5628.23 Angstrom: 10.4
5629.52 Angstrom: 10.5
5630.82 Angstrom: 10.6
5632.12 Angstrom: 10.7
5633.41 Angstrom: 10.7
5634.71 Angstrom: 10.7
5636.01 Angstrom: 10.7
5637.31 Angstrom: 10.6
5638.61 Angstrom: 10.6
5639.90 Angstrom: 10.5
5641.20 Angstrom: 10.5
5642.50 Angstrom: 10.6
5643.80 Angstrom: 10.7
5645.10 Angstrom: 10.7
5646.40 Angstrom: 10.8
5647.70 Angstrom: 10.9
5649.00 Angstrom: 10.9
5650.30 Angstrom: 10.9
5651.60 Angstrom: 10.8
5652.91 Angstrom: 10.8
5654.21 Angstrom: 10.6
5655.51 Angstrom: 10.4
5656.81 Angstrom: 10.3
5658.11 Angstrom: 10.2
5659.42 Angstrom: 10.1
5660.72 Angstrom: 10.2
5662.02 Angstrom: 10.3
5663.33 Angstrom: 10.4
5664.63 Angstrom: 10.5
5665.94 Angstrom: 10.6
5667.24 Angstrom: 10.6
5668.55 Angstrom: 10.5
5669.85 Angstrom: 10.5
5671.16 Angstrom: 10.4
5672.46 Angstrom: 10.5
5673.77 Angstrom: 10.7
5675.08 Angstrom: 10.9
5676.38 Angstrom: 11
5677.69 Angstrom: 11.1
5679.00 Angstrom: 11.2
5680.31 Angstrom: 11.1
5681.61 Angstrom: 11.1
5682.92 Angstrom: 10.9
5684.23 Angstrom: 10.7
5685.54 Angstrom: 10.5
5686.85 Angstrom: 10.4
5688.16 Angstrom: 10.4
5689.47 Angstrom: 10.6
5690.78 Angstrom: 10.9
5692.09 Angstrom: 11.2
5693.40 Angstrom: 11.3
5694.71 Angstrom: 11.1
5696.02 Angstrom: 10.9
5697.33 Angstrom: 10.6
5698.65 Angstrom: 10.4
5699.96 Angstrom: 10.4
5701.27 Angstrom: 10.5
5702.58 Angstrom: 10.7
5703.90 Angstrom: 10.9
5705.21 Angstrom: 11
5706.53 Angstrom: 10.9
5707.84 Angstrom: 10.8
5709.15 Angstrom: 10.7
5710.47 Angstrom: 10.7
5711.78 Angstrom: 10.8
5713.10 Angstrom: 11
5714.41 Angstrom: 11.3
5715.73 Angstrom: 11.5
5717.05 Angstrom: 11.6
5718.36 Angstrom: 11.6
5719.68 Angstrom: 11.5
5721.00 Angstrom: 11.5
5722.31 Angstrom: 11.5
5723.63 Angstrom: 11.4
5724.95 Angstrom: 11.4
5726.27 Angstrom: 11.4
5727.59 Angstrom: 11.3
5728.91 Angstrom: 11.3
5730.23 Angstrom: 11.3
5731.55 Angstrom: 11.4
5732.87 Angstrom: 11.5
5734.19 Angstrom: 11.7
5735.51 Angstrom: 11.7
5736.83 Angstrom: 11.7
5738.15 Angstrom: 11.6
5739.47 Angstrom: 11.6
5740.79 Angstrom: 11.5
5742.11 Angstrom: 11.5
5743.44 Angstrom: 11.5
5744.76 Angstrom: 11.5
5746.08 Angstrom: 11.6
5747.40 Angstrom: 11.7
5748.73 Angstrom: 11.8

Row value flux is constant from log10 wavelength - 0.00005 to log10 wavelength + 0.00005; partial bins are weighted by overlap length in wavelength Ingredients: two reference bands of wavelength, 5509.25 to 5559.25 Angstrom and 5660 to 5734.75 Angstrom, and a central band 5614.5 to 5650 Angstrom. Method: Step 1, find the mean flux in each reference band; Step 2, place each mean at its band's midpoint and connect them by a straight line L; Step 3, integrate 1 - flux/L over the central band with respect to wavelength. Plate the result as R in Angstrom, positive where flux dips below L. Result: 1.1 Angstrom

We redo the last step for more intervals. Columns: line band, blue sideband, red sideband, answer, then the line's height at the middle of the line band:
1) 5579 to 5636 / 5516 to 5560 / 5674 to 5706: 4.0 Angstrom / 10.5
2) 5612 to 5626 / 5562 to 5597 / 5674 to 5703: 0.7 Angstrom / 10.1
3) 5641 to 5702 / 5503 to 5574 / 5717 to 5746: 1.9 Angstrom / 11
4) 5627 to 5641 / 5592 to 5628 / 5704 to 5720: -0.8 Angstrom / 10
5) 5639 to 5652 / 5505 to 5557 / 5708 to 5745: 0.1 Angstrom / 10.8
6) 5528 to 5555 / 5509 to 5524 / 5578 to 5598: -2.9 Angstrom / 9.46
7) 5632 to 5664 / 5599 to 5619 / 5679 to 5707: -1.2 Angstrom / 10.2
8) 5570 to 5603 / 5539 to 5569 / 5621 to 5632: 2.2 Angstrom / 10.3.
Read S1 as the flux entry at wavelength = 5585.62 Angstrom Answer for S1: 9.57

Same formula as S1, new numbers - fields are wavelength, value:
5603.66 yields 9.6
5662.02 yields 10.3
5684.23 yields 10.7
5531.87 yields 10.2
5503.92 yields 8.89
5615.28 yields 9.43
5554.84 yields 10.4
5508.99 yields 9.07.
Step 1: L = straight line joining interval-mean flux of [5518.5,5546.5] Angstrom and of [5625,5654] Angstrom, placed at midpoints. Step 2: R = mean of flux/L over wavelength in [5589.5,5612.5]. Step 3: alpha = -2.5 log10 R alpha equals 0.09 mag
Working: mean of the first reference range 10.3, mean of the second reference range 10.6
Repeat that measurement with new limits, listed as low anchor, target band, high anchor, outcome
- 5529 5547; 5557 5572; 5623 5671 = 0.05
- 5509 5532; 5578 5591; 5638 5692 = 0.05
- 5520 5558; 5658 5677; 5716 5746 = 0.06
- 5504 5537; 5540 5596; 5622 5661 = -0.01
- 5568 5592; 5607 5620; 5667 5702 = 0.03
